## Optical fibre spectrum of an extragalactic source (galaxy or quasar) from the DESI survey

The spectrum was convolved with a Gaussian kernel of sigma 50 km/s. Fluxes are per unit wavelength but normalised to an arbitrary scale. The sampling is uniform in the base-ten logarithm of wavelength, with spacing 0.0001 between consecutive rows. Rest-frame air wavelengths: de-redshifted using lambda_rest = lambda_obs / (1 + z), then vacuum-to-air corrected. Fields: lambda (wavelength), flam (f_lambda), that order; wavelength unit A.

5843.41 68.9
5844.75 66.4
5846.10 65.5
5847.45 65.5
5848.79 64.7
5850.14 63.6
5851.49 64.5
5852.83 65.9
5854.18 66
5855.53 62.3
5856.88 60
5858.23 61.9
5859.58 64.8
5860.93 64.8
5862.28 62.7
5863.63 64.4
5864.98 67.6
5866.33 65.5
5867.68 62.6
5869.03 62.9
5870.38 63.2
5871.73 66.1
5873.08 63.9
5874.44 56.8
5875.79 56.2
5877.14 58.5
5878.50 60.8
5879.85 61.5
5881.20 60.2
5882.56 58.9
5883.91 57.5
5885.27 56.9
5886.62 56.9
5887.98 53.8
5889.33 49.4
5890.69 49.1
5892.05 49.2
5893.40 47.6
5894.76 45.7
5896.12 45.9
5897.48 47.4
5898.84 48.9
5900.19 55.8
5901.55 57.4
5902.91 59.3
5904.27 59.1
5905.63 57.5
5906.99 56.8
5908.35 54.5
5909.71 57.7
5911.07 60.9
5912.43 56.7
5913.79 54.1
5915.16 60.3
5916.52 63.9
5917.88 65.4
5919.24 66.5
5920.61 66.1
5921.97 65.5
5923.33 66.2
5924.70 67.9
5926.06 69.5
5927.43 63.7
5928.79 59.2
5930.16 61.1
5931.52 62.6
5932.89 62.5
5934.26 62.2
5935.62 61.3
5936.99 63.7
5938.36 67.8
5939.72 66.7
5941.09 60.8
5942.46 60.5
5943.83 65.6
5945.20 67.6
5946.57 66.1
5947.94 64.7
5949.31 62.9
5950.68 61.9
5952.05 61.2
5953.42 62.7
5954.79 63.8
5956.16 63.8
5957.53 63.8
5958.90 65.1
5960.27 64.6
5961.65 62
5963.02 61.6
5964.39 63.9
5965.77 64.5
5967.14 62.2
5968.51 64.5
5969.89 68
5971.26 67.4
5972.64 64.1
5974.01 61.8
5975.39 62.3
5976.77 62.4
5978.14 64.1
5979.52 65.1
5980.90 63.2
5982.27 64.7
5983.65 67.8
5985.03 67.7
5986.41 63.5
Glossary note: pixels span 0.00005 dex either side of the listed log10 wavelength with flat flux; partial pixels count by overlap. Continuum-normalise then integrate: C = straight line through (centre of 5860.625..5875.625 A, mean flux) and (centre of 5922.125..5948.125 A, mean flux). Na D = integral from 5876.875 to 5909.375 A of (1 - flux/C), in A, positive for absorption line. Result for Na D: 4.69 A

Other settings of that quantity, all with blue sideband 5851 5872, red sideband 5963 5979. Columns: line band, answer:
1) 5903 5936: 1.2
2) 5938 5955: 0.0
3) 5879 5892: 1.7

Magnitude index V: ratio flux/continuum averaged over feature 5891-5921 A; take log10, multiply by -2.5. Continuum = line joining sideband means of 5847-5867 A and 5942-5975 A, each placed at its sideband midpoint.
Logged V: 0.15 mag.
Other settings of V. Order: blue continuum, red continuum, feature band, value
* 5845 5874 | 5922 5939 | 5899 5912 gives 0.12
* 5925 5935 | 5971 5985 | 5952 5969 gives 0.01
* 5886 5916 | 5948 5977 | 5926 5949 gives -0.07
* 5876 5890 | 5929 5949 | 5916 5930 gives -0.06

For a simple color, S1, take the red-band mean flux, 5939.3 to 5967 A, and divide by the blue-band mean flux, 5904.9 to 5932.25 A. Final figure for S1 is 1.03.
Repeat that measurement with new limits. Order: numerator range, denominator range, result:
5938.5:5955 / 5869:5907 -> 1.14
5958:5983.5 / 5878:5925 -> 1.12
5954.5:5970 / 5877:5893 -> 1.14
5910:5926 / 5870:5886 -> 1.05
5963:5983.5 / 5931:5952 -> 1.01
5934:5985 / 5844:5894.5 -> 1.06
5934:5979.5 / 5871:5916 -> 1.14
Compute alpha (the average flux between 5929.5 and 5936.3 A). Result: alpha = 62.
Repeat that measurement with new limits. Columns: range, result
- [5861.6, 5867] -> 65.1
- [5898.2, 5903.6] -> 55.5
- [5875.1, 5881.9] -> 59.4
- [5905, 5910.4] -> 56.6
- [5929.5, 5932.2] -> 62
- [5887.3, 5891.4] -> 50.7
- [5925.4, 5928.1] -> 66.5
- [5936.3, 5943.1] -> 63.9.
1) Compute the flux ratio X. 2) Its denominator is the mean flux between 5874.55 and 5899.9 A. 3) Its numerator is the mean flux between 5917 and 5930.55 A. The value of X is 1.21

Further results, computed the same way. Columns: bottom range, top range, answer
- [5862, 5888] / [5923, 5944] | 1.04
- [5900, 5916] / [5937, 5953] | 1.11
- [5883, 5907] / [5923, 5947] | 1.21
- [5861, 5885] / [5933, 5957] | 1.03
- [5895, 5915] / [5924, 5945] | 1.16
